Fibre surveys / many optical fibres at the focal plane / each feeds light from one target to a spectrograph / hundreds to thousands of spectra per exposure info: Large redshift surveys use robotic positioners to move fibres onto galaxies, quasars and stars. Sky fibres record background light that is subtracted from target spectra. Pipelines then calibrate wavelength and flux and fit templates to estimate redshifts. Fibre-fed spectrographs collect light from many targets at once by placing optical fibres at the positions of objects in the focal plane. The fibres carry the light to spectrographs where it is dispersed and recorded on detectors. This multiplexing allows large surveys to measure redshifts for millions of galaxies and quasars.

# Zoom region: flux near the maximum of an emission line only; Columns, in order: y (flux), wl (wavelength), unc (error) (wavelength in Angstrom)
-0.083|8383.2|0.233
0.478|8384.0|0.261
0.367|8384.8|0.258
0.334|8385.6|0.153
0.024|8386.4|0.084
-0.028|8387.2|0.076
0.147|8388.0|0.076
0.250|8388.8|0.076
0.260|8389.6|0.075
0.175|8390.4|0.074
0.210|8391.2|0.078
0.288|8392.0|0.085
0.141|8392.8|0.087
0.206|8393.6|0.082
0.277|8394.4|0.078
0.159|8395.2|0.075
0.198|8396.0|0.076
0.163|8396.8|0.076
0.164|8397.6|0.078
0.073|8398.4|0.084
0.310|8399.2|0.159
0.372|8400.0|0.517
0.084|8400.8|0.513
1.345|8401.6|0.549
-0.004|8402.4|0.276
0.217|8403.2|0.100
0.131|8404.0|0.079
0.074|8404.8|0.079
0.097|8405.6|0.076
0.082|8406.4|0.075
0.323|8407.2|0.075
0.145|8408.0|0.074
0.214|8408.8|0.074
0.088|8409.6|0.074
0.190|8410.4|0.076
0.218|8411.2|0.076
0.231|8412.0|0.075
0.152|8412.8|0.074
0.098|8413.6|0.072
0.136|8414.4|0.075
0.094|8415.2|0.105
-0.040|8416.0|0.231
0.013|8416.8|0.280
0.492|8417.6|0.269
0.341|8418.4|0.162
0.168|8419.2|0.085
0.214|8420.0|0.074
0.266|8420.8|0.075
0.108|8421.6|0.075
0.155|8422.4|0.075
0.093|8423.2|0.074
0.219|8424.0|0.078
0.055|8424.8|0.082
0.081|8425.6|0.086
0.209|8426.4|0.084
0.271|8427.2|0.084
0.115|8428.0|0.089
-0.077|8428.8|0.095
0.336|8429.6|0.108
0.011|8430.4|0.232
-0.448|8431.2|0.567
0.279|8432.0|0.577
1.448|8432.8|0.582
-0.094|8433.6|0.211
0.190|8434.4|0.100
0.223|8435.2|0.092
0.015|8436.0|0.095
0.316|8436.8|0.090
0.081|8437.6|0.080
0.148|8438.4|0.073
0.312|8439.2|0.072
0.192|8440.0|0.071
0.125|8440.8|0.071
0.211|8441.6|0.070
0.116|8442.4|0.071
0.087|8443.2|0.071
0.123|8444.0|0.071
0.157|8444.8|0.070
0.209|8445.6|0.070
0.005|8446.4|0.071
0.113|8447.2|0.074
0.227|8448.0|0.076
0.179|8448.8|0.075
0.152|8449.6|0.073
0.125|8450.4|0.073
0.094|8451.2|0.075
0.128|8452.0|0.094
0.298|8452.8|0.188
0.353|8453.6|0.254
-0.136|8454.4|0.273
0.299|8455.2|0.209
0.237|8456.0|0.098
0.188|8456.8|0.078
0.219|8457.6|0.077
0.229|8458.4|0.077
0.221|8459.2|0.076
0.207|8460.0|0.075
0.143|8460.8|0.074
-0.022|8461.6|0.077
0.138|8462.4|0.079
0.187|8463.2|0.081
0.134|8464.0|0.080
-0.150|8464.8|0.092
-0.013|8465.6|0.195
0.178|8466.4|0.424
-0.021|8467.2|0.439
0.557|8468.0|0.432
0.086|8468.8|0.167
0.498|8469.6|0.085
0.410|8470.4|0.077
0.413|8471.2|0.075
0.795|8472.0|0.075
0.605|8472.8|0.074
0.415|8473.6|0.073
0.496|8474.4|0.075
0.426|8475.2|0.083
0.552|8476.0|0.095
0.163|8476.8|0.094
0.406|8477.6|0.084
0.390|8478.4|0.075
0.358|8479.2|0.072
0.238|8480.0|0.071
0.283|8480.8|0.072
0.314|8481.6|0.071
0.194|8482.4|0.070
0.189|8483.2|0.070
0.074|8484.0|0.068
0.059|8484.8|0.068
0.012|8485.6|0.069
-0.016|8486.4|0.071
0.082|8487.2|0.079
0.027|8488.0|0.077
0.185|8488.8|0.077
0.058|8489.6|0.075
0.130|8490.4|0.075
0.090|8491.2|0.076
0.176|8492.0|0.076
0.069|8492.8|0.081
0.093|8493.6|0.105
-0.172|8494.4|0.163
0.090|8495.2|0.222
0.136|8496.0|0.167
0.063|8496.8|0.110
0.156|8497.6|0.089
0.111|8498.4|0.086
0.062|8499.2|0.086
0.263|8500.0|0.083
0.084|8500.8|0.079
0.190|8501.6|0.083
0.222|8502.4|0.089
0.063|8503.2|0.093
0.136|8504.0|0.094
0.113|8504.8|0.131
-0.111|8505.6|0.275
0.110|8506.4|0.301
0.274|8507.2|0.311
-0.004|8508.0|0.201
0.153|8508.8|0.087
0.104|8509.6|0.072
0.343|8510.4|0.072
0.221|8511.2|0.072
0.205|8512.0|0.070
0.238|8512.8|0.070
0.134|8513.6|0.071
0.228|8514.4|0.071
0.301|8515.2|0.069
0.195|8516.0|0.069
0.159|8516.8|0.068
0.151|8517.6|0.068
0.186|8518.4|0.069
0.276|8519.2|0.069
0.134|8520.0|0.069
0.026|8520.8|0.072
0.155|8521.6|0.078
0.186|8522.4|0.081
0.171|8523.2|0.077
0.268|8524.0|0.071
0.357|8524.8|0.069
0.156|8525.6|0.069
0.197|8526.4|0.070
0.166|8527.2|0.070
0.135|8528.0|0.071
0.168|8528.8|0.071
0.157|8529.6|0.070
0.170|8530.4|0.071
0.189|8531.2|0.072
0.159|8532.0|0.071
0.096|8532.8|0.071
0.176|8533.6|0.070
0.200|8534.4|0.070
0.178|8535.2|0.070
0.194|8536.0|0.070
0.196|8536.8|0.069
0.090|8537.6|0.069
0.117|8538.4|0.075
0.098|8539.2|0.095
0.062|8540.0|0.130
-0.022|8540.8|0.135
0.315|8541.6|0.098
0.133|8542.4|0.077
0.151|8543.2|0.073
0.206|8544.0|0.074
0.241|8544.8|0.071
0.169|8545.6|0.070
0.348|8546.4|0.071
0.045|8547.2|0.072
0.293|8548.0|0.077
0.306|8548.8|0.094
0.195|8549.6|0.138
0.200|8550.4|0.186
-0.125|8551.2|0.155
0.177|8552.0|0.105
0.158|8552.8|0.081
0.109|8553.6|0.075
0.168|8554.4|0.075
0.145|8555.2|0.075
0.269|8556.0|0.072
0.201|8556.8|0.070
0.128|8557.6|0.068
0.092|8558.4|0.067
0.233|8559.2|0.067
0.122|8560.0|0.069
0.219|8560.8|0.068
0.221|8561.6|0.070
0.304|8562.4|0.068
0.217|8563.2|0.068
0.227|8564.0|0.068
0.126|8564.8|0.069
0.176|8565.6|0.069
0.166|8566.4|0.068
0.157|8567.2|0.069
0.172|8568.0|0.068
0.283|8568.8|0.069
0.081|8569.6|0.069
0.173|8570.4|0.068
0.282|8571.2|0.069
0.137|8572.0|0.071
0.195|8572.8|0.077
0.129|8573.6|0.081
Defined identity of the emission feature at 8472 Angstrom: H-beta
